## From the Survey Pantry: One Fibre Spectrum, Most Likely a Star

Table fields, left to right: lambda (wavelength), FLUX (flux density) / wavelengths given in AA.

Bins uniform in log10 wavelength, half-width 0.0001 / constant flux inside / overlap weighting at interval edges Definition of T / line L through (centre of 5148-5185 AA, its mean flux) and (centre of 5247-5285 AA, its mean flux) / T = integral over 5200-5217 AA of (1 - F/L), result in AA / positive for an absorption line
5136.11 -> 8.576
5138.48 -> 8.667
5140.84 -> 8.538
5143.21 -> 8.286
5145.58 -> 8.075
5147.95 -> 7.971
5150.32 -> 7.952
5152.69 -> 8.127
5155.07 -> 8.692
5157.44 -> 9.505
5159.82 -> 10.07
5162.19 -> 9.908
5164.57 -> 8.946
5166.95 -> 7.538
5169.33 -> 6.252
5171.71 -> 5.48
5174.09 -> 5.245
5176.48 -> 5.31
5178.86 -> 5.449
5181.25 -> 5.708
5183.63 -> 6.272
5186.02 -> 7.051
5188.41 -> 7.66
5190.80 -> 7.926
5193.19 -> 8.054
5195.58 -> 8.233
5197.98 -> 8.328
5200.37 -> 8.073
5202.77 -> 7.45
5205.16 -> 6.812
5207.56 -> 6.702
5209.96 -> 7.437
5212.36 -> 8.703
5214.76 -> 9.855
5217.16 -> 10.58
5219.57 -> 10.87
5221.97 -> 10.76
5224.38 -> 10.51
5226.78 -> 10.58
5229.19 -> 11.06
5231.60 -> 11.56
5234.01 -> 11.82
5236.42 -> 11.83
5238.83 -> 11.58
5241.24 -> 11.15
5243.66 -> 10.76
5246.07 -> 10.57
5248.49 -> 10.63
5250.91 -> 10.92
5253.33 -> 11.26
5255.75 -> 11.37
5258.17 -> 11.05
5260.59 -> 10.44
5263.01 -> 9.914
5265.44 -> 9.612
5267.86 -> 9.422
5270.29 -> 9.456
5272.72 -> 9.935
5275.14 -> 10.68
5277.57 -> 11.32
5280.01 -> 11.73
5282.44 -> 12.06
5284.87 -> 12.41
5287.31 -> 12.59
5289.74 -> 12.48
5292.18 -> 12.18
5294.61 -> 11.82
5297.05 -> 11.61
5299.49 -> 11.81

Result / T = 1.5 AA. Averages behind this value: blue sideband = 7.38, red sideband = 10.7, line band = 8.02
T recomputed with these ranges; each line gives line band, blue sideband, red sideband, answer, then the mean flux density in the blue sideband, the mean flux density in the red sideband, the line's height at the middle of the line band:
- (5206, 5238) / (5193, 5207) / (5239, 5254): -3.0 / 7.76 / 10.9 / 9.25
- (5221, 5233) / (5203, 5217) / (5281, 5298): -2.6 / 8.07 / 12.2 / 8.95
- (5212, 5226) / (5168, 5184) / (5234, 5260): -2.1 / 5.66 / 11.1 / 8.97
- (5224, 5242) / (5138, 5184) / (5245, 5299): -2.6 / 7.61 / 11.1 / 9.86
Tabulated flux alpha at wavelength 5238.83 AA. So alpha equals 11.58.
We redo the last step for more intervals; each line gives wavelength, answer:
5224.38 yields 10.51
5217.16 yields 10.58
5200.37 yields 8.073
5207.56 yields 6.702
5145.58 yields 8.075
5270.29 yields 9.456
